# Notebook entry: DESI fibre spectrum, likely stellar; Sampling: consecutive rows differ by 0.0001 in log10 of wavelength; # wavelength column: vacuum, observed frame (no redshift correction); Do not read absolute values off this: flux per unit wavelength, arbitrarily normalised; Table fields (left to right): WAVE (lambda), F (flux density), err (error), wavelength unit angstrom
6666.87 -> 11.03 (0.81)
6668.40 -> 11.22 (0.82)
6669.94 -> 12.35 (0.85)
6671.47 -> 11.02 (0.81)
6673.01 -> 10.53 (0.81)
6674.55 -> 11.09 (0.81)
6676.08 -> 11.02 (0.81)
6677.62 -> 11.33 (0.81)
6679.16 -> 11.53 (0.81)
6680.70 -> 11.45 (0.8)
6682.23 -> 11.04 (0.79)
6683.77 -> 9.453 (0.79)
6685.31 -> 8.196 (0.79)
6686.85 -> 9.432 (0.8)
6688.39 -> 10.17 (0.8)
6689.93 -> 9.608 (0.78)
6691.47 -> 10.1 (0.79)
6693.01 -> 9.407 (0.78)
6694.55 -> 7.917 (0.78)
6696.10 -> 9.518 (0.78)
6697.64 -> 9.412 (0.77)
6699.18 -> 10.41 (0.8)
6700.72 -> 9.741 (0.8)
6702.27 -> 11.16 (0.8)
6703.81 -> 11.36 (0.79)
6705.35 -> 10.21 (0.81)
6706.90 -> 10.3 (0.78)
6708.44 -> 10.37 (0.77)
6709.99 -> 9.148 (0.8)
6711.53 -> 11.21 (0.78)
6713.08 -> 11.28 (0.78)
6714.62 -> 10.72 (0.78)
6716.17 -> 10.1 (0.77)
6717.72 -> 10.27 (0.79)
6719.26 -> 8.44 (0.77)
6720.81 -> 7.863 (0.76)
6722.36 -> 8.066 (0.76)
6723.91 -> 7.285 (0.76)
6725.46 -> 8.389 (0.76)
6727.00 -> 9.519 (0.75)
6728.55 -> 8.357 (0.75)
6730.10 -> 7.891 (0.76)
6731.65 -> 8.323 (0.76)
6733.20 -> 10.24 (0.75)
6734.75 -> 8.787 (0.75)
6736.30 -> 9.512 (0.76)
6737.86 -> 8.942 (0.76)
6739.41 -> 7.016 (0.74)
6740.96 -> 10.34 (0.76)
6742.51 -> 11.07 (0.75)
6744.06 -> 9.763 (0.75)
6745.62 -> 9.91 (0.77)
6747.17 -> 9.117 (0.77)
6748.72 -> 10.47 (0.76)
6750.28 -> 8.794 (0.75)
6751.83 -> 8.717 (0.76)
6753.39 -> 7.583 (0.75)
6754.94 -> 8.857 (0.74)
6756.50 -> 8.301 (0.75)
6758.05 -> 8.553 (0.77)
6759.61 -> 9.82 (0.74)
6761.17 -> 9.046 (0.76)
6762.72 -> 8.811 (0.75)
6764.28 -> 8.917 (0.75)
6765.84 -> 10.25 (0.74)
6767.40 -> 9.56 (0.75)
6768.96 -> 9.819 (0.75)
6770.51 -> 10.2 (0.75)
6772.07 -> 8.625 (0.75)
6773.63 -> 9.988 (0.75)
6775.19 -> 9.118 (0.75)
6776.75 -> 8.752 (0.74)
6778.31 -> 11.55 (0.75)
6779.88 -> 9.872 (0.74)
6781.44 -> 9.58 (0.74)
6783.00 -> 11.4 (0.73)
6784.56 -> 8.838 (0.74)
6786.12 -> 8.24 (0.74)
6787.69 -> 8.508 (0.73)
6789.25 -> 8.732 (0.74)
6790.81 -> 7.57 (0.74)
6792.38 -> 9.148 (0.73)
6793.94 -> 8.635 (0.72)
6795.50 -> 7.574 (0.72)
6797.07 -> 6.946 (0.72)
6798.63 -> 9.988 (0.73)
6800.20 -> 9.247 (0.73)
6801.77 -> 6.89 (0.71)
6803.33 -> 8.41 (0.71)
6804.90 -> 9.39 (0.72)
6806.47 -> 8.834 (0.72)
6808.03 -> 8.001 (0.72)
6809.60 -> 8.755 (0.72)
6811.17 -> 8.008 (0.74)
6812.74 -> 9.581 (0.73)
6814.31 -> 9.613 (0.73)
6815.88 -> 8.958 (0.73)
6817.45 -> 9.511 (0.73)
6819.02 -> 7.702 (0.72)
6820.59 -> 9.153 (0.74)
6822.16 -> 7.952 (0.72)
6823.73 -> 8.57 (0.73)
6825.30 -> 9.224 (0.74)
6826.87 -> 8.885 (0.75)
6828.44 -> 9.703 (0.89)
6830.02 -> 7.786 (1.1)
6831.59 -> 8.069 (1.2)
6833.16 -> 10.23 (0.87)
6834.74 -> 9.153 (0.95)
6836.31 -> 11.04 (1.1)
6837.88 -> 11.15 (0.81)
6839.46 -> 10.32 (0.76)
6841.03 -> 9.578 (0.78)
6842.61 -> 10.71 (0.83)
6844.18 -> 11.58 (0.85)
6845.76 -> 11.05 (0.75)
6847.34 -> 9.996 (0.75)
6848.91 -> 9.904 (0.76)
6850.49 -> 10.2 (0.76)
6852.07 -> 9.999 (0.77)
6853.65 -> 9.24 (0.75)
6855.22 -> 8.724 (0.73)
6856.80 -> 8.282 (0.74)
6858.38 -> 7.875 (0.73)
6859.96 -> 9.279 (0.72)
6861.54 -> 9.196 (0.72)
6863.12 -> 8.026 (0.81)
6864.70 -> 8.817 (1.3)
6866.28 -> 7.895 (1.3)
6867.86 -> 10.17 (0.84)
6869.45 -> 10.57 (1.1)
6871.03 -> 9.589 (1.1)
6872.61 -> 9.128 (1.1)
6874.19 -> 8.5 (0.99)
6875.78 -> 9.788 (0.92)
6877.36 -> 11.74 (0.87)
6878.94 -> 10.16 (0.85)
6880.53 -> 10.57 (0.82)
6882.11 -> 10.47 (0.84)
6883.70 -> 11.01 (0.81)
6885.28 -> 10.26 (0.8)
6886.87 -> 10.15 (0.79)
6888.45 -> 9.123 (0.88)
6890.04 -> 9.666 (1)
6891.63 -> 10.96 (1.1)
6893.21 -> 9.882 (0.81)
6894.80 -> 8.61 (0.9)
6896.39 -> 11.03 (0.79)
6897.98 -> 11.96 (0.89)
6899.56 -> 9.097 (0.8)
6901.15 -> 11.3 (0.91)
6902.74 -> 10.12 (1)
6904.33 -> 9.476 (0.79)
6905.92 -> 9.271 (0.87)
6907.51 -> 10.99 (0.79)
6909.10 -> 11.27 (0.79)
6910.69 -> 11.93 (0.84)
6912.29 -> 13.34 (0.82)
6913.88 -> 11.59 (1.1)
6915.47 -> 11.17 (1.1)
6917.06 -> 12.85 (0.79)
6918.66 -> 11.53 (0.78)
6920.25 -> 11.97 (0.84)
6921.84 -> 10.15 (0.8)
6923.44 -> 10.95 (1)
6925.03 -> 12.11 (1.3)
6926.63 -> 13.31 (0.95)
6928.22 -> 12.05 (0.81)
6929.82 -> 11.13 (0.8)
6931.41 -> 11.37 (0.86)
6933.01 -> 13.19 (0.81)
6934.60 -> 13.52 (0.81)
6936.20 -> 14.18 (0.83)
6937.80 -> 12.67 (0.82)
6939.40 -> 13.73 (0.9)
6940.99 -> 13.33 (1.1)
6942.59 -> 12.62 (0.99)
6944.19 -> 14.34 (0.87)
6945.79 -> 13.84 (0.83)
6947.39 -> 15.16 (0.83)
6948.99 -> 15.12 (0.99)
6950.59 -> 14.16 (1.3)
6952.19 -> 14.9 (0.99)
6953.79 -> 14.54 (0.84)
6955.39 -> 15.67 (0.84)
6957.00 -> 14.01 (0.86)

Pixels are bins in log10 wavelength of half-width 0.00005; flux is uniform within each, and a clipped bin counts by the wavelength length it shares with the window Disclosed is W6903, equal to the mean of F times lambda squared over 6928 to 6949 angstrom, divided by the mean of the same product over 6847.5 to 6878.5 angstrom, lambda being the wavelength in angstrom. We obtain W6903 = 1.45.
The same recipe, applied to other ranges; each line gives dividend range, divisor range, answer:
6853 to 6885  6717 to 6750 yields 1.09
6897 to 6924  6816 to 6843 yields 1.22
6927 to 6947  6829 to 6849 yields 1.34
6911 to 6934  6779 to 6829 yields 1.40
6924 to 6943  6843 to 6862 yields 1.35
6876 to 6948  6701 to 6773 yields 1.29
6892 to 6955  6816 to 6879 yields 1.32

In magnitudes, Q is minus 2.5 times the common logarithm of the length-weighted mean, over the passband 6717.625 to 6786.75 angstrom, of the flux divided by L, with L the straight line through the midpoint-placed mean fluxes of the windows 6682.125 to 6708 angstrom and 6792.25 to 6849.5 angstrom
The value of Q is 0.04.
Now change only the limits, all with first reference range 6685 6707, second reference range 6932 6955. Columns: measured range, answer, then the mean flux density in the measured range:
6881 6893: 0.26 mag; 10.2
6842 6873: 0.30 mag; 9.51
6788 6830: 0.33 mag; 8.64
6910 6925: 0.15 mag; 11.7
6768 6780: 0.15 mag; 9.73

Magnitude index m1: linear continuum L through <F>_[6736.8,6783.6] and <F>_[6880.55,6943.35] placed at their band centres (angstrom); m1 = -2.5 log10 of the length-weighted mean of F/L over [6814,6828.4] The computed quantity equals 0.15 mag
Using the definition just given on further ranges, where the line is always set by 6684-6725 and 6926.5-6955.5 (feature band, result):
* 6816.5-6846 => 0.23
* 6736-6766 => 0.14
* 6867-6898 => 0.24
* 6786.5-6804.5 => 0.32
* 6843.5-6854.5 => 0.18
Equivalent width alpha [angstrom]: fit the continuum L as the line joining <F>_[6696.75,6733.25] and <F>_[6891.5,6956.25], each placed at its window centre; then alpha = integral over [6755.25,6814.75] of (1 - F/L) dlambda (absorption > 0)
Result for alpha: 8.1 angstrom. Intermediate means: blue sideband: 9.57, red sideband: 12.2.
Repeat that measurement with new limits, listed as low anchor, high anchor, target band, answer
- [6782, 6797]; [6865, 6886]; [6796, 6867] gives 1.22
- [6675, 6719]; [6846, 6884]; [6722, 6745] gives 2.59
